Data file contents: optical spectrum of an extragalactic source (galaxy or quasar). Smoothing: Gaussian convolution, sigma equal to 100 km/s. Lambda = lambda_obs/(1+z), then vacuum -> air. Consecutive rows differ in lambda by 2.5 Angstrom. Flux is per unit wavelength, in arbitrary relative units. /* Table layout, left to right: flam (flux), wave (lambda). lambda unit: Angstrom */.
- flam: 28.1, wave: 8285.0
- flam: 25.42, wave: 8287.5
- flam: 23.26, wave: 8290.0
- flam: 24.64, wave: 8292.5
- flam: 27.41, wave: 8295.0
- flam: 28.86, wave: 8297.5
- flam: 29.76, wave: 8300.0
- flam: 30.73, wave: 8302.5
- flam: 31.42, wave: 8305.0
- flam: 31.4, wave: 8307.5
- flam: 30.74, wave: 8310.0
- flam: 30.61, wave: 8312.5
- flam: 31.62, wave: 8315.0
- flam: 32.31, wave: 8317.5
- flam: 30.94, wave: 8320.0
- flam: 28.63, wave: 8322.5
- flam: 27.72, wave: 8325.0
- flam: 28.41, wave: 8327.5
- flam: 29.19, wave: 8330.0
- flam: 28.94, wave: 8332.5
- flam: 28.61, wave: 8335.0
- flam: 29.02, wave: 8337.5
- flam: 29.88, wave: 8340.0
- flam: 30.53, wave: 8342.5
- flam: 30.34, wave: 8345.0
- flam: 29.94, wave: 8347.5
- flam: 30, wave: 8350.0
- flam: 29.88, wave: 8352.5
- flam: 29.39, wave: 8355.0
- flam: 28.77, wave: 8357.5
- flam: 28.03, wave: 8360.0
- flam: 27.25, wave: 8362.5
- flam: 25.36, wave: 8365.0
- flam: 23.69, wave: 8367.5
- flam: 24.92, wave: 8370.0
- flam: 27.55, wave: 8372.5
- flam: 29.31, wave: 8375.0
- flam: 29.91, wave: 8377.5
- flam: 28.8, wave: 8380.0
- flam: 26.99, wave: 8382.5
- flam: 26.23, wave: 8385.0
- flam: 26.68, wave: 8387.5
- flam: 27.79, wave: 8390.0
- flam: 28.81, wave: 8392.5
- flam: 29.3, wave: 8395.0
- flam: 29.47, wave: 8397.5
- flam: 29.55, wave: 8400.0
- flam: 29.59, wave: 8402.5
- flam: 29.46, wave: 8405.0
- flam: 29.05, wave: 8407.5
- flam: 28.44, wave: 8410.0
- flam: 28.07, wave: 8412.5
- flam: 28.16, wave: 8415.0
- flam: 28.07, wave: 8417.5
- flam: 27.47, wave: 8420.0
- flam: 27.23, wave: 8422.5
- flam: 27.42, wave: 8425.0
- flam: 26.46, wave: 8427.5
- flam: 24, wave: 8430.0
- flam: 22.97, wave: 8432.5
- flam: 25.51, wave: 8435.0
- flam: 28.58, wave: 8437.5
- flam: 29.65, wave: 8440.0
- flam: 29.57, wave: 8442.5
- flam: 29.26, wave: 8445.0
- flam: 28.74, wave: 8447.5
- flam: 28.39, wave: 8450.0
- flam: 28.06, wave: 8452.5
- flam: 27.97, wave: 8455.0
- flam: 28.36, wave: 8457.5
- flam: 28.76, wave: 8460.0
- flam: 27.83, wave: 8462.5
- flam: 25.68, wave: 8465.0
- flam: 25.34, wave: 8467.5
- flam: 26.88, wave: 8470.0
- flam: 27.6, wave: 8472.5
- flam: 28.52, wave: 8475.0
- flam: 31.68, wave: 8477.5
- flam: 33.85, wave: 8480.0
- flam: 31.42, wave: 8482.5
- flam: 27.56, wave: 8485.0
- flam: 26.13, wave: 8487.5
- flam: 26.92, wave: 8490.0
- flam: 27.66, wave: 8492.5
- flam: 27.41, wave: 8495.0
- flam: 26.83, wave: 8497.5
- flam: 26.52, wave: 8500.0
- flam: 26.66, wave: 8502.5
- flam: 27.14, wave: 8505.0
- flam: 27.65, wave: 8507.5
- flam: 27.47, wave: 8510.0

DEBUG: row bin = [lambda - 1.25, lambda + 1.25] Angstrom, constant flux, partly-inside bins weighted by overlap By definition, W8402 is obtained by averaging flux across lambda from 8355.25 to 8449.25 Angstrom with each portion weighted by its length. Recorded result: 27.8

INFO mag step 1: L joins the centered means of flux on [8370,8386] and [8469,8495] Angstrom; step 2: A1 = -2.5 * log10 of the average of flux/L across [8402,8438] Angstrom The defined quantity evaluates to 0.04 mag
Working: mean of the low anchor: 27.9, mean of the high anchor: 28.8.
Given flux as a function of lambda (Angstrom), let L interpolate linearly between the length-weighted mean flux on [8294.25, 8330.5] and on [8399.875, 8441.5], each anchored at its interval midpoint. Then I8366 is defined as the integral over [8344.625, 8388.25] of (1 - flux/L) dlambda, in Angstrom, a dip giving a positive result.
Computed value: 1.4 Angstrom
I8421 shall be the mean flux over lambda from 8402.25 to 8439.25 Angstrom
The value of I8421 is 27.3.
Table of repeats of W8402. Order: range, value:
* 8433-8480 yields 28.2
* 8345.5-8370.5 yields 27.9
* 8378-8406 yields 28.5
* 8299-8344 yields 30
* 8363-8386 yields 27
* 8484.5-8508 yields 27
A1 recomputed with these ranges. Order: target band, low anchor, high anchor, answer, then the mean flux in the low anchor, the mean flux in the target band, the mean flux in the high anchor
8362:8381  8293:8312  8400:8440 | 0.05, 29.9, 27.1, 27.5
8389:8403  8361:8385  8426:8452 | -0.07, 27.1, 29.1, 27.3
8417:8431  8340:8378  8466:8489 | 0.07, 28.3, 26.8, 28.7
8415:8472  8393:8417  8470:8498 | 0.06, 29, 27.4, 28.7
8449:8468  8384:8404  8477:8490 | 0.07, 28.5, 27.6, 29.7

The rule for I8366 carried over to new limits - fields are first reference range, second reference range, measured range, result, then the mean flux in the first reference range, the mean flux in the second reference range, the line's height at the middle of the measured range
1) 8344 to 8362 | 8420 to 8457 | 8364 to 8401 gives 1.38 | 29.4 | 27.4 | 28.7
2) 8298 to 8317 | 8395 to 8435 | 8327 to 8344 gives 0.43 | 30.9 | 27.7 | 30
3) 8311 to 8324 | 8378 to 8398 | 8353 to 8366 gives 0.54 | 30.8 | 28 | 29.1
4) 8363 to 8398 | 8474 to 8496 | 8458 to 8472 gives 0.84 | 27.4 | 29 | 28.7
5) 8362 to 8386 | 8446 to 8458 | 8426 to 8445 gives 0.81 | 27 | 28.3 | 28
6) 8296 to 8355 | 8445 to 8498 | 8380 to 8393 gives 0.83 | 30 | 28.2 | 29.2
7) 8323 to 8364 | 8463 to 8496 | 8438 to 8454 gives -0.28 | 29.1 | 28.2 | 28.4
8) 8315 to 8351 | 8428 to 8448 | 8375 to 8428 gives -0.43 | 29.7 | 27.2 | 28.1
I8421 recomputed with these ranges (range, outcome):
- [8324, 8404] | 28.4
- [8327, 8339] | 28.9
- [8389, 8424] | 28.6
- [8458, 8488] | 28.5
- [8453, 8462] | 28.3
